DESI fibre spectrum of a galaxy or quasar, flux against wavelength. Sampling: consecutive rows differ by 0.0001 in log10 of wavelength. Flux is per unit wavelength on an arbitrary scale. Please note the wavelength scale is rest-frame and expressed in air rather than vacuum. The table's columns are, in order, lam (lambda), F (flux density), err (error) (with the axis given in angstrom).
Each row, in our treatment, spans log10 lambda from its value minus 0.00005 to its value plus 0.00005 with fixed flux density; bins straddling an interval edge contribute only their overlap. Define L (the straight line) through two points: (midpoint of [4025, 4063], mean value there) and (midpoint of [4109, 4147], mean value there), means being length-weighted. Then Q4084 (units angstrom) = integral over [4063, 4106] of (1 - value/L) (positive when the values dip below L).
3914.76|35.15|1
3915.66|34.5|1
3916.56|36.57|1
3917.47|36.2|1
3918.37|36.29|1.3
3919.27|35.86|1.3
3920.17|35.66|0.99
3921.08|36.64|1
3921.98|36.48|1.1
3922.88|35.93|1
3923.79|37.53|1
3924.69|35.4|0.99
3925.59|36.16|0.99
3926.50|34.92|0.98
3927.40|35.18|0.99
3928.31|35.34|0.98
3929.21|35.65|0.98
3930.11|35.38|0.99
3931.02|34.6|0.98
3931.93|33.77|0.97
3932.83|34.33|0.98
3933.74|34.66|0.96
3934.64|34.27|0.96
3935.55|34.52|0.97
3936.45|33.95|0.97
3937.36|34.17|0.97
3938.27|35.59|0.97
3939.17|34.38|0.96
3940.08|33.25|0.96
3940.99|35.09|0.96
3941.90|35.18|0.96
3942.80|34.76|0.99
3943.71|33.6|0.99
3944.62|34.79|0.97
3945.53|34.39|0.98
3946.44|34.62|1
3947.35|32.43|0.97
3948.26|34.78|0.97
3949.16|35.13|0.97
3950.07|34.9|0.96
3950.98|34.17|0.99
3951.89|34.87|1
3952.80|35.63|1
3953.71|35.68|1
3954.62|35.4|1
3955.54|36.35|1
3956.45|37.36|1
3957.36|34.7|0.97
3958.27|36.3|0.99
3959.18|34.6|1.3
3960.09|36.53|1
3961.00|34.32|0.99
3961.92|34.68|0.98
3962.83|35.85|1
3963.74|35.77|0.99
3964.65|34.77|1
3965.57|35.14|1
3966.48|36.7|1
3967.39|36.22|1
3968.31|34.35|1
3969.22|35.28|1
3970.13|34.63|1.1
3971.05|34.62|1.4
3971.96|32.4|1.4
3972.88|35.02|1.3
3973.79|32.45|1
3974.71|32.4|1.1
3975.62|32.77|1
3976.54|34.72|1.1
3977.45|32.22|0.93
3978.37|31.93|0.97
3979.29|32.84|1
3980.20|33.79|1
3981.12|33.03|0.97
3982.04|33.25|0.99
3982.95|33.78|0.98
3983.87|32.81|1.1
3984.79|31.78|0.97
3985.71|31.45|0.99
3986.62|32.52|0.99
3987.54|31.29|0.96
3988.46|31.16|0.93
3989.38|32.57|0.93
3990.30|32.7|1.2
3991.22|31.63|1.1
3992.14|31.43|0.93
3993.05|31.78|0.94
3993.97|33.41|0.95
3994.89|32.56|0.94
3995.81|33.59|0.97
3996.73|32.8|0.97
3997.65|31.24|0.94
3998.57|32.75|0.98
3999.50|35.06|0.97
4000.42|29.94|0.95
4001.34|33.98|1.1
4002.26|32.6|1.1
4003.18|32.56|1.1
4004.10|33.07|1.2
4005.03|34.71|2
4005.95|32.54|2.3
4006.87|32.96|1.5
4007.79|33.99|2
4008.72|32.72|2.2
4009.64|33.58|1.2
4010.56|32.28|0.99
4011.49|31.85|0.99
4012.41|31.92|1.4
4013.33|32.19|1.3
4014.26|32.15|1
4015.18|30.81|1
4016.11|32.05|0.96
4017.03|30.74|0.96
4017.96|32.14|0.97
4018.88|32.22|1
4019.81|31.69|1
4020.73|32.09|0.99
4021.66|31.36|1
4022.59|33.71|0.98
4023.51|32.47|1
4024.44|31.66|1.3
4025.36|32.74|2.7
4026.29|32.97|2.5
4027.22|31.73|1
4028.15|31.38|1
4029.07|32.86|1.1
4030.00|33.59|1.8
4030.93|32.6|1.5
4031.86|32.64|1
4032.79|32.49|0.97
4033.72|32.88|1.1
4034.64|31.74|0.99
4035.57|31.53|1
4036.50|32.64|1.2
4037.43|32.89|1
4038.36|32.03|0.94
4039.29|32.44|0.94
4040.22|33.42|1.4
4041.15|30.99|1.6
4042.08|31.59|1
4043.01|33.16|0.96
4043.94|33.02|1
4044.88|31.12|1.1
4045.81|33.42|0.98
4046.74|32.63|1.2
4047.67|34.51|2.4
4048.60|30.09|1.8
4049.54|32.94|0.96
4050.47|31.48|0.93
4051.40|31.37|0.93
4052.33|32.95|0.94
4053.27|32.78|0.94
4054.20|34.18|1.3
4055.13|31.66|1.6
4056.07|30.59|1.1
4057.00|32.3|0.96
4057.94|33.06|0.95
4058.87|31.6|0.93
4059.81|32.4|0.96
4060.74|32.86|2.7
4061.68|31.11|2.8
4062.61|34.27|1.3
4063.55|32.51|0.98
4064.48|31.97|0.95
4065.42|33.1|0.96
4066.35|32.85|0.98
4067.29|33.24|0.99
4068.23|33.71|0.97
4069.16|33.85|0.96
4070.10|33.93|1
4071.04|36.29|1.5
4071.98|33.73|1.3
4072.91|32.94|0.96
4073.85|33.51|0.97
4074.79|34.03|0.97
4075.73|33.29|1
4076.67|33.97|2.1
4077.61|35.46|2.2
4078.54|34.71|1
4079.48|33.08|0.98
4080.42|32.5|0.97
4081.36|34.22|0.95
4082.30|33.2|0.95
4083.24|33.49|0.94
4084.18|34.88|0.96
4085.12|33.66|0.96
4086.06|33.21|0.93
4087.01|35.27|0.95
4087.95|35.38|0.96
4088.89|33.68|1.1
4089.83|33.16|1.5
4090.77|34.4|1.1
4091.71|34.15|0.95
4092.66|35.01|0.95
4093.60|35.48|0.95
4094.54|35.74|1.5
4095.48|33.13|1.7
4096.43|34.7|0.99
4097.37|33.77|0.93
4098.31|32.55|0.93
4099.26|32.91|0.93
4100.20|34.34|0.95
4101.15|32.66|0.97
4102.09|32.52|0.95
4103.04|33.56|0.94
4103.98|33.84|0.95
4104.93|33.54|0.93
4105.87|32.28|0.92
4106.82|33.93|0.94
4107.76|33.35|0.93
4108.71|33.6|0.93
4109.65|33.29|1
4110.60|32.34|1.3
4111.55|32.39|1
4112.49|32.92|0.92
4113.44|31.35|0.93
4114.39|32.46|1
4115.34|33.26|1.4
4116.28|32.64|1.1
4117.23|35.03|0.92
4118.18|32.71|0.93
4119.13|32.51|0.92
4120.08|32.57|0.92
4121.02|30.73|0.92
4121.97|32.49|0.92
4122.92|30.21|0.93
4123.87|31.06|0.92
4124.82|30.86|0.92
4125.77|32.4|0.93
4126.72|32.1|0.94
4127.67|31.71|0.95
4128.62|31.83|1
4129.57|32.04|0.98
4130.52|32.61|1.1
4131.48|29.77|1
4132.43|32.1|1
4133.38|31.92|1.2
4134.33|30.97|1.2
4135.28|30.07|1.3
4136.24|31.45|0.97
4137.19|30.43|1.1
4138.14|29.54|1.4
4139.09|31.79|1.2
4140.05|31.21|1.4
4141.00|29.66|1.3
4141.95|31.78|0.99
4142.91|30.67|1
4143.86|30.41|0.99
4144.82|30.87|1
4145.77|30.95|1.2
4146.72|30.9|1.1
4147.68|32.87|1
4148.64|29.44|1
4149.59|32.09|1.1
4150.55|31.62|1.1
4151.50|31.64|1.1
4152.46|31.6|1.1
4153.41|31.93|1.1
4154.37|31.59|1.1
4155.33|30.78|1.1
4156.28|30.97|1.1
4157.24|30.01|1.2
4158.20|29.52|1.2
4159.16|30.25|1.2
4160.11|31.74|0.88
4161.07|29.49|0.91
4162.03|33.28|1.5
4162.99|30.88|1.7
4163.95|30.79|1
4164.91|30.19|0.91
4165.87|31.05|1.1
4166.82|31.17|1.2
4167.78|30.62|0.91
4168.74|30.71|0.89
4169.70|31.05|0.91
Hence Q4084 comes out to -2.3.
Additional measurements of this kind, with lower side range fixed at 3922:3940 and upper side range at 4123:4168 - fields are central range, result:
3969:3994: 1.0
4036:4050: 0.2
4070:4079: -0.5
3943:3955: 0.0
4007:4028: 0.8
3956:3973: -0.4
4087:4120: -1.7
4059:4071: -0.2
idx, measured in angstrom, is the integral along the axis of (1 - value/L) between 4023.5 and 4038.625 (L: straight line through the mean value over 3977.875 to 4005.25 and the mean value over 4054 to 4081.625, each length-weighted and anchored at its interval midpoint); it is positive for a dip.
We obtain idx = 0.23 angstrom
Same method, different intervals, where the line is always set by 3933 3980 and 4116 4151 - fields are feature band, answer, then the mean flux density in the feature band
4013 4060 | 1.3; 32.3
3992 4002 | 0.4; 32.6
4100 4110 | -0.4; 33.3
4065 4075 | -0.4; 33.7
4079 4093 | -0.7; 33.9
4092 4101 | -0.6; 34.1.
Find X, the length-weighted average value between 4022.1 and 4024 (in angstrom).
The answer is 33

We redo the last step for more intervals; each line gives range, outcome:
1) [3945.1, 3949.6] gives 34.3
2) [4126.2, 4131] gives 32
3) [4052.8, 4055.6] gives 32.9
